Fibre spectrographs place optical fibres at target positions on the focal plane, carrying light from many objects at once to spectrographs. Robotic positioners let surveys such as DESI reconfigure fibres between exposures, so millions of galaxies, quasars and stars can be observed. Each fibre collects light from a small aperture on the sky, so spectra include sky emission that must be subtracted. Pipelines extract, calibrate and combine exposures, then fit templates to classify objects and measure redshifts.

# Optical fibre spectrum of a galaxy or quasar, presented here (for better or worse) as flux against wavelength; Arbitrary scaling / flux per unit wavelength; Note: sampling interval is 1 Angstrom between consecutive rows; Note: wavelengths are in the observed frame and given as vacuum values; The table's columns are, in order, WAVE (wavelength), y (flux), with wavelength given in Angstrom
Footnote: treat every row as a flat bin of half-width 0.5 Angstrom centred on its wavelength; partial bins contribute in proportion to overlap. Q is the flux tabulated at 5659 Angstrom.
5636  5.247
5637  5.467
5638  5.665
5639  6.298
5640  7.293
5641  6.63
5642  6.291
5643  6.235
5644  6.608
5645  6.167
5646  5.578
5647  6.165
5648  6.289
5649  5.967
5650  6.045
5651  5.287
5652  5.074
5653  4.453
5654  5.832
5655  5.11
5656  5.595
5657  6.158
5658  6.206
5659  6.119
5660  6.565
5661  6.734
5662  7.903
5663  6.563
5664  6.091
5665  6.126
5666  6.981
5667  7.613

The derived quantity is 6.119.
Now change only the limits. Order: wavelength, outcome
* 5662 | 7.903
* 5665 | 6.126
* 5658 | 6.206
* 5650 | 6.045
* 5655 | 5.11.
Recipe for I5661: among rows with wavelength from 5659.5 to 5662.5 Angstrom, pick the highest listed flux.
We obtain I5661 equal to 7.903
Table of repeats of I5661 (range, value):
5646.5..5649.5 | 6.289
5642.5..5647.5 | 6.608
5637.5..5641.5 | 7.293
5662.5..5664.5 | 6.563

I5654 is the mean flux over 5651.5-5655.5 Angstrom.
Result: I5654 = 5.12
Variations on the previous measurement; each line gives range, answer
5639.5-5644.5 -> 6.61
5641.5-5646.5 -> 6.18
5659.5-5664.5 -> 6.77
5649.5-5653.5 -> 5.21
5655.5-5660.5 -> 6.13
